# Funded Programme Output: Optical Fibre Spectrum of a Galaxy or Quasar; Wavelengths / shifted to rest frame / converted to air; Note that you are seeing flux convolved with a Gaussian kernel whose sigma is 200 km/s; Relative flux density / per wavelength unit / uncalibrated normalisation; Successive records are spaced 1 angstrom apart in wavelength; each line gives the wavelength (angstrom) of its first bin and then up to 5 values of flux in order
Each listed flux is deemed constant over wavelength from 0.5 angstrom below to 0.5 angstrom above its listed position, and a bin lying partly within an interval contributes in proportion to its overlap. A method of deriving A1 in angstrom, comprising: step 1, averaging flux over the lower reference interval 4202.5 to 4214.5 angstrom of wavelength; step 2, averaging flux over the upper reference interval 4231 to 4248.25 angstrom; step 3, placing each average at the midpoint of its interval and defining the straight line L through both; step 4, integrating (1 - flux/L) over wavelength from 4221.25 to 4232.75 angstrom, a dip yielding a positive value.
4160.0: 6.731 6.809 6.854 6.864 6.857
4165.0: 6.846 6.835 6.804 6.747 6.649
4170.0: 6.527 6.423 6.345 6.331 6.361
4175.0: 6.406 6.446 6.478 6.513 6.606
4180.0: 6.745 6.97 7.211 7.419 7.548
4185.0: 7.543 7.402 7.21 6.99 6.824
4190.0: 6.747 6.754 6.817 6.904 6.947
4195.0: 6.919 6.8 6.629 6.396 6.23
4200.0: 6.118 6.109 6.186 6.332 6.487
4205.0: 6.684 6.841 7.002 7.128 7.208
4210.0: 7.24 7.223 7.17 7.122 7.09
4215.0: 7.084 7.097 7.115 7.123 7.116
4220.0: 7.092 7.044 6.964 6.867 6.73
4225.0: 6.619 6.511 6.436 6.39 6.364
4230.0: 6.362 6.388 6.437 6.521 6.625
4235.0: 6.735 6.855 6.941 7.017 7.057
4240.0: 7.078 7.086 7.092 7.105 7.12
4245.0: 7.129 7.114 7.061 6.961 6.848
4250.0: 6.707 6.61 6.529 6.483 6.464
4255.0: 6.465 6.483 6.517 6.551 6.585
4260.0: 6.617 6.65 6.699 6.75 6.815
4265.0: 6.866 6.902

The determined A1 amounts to 0.6 angstrom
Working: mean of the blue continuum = 6.96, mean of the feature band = 6.56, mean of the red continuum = 6.92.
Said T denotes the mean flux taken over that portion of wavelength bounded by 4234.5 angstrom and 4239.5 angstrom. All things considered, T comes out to 6.92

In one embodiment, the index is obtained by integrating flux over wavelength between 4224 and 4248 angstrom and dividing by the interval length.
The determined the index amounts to 6.79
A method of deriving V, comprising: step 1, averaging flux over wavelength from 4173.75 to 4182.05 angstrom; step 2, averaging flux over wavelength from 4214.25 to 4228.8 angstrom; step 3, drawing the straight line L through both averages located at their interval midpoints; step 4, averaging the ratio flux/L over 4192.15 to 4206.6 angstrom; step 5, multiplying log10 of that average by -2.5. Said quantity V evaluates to 0.03 mag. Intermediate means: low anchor 6.61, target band 6.55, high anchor 6.86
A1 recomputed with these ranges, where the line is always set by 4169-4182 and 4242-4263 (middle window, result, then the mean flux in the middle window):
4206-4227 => -1.1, 7.01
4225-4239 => 0.2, 6.6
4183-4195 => -0.9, 7.07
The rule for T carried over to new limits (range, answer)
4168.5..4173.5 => 6.46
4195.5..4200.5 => 6.43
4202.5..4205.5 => 6.5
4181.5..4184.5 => 7.39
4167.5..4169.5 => 6.7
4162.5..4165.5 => 6.86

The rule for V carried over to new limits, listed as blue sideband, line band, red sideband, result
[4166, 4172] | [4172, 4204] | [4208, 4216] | 0.020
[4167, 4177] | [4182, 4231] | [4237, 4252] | -0.021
